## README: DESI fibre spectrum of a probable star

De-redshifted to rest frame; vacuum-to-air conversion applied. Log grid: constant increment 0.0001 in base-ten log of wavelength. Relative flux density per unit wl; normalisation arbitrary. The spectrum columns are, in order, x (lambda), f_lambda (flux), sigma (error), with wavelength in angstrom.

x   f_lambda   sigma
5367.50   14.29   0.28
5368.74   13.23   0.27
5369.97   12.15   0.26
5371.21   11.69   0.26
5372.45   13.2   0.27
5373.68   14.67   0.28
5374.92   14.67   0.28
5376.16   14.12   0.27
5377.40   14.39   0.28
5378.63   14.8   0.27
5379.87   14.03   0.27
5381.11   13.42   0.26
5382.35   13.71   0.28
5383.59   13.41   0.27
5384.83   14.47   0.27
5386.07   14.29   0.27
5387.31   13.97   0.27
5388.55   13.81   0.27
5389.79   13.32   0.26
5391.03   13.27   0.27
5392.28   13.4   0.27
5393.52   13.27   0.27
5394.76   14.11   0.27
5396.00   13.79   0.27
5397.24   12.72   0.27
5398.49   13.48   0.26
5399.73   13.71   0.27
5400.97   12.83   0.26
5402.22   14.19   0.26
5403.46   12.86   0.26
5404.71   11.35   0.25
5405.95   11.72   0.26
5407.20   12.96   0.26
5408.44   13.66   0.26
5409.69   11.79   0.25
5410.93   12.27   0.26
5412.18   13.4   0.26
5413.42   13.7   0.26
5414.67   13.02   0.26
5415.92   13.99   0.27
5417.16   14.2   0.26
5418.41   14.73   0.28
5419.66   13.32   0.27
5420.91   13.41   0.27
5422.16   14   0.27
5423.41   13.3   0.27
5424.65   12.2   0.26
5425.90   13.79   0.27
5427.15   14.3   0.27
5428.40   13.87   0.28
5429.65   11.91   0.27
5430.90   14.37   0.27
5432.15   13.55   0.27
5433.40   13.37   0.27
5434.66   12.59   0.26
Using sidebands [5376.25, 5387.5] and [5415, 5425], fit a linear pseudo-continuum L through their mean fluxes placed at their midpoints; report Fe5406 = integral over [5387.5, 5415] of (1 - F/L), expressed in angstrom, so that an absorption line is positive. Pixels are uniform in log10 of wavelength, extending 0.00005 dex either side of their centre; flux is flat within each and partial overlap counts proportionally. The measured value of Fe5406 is 1.5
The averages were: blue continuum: 14.1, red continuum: 13.7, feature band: 13.1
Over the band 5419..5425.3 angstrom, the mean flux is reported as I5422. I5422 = 13.3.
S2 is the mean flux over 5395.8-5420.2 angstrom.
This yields 13.2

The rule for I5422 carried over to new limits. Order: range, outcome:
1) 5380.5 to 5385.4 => 13.7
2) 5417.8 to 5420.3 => 14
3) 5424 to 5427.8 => 13.5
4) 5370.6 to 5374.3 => 13.2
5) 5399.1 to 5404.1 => 13.4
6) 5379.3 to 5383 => 13.7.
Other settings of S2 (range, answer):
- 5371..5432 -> 13.5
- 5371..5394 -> 13.8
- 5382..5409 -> 13.4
